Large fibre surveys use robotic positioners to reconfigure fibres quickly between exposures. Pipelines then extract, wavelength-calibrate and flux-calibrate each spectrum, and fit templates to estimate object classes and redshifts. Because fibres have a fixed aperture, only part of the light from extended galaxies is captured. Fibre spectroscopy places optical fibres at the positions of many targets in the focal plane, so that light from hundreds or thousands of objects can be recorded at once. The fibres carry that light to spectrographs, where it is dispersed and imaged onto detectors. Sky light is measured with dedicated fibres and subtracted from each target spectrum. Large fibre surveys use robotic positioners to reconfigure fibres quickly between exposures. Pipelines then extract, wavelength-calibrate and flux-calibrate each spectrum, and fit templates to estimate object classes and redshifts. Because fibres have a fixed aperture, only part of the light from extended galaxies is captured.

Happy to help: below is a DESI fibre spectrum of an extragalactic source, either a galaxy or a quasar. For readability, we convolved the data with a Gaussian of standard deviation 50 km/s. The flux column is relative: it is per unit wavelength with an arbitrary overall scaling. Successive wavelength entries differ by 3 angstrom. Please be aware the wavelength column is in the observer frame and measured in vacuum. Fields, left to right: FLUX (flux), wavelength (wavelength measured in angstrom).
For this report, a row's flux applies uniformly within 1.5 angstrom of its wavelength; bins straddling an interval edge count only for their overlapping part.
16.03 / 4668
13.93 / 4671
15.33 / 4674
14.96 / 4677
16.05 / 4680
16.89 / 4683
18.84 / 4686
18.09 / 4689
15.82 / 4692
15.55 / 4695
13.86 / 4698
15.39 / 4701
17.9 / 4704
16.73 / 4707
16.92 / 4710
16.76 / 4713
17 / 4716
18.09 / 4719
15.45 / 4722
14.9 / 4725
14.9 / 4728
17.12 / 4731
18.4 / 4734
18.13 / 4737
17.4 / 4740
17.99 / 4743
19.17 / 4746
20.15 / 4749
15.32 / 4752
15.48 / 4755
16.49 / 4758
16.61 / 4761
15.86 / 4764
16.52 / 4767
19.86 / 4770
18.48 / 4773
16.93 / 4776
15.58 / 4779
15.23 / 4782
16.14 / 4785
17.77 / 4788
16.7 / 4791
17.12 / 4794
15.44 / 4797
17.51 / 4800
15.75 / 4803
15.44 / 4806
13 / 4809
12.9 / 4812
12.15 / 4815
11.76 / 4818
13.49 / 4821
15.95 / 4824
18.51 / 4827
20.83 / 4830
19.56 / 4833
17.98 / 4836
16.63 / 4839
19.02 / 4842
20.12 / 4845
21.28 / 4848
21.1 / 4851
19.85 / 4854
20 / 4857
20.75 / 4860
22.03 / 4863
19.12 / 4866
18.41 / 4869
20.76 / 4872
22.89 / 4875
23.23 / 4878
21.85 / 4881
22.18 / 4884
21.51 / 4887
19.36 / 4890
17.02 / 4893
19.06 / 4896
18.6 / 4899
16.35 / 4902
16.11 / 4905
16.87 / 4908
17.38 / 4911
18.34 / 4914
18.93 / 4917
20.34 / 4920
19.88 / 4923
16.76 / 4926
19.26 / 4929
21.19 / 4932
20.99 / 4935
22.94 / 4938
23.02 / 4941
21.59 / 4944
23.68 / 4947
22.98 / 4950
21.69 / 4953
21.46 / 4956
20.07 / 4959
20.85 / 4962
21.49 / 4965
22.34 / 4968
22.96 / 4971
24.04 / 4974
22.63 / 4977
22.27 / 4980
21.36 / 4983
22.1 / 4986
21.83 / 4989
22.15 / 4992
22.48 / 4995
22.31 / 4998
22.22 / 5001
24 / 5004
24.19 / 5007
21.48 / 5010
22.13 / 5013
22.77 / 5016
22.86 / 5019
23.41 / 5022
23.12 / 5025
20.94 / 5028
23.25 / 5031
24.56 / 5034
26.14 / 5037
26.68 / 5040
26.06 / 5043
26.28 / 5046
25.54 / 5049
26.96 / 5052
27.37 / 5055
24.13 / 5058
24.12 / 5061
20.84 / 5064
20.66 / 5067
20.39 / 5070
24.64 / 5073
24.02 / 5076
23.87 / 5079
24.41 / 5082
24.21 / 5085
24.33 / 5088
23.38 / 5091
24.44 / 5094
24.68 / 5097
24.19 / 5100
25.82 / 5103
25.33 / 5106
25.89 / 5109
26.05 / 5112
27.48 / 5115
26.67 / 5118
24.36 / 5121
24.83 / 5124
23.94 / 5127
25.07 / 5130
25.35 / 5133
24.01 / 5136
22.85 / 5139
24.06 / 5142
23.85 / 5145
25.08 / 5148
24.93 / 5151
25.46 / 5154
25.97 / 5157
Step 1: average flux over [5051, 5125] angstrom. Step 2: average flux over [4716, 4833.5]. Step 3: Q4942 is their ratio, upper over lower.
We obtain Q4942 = 1.49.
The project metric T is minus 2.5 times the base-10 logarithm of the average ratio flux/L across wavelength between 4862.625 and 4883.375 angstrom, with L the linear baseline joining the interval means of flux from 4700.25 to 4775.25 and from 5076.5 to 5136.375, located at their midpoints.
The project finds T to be -0.06 mag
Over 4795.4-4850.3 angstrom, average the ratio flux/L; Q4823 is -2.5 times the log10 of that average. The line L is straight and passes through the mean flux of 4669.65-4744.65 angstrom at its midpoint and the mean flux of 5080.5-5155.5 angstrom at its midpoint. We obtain 0.14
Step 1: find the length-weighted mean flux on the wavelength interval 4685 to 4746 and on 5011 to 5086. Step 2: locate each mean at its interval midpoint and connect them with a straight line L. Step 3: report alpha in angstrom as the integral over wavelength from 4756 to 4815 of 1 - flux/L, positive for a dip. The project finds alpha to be 6.8 angstrom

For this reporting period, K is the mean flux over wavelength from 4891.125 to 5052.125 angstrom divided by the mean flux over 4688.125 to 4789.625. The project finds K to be 1.29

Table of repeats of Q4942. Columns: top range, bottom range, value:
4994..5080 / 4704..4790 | 1.40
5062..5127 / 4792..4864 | 1.40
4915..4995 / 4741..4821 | 1.33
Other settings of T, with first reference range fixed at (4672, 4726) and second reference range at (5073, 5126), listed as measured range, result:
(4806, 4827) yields 0.34 mag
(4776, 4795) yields 0.11 mag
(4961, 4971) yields 0.01 mag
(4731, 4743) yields -0.04 mag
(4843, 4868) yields -0.04 mag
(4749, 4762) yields 0.07 mag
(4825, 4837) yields 0.00 mag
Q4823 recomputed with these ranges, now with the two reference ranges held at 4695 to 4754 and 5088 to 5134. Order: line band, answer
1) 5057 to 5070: 0.09 mag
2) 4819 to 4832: 0.12 mag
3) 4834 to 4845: 0.06 mag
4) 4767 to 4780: 0.02 mag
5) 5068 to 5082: 0.05 mag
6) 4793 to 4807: 0.14 mag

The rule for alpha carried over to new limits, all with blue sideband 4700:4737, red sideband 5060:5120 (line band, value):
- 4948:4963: 0.0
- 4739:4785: 1.3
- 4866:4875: -0.1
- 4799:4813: 2.7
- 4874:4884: -1.3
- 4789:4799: 0.9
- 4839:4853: -0.5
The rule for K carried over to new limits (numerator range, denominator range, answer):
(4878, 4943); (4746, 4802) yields 1.16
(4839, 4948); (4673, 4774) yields 1.19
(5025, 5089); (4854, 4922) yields 1.24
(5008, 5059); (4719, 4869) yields 1.41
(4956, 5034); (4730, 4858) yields 1.31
